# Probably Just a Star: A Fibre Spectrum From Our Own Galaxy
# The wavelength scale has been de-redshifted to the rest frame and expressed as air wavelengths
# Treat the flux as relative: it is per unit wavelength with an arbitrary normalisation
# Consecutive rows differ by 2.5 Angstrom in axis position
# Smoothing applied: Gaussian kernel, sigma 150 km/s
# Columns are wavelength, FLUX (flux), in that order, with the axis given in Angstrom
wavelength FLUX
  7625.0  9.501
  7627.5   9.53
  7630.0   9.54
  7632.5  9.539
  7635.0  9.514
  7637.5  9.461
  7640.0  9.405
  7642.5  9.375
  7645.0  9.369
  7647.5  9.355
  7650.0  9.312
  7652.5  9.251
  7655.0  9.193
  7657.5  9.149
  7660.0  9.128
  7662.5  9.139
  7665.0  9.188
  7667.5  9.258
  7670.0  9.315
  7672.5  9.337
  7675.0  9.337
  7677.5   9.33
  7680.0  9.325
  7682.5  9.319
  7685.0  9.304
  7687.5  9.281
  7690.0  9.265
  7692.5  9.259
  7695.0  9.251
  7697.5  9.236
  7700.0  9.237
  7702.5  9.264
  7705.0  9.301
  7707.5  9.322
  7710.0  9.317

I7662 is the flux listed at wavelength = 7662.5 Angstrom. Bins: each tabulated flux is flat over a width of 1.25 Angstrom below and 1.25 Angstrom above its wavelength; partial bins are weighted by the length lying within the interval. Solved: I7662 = 9.139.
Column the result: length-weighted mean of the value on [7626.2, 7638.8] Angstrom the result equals 9.52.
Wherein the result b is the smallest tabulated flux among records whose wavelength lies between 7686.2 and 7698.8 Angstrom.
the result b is 9.236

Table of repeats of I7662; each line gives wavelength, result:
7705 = 9.301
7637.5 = 9.461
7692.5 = 9.259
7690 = 9.265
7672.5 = 9.337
